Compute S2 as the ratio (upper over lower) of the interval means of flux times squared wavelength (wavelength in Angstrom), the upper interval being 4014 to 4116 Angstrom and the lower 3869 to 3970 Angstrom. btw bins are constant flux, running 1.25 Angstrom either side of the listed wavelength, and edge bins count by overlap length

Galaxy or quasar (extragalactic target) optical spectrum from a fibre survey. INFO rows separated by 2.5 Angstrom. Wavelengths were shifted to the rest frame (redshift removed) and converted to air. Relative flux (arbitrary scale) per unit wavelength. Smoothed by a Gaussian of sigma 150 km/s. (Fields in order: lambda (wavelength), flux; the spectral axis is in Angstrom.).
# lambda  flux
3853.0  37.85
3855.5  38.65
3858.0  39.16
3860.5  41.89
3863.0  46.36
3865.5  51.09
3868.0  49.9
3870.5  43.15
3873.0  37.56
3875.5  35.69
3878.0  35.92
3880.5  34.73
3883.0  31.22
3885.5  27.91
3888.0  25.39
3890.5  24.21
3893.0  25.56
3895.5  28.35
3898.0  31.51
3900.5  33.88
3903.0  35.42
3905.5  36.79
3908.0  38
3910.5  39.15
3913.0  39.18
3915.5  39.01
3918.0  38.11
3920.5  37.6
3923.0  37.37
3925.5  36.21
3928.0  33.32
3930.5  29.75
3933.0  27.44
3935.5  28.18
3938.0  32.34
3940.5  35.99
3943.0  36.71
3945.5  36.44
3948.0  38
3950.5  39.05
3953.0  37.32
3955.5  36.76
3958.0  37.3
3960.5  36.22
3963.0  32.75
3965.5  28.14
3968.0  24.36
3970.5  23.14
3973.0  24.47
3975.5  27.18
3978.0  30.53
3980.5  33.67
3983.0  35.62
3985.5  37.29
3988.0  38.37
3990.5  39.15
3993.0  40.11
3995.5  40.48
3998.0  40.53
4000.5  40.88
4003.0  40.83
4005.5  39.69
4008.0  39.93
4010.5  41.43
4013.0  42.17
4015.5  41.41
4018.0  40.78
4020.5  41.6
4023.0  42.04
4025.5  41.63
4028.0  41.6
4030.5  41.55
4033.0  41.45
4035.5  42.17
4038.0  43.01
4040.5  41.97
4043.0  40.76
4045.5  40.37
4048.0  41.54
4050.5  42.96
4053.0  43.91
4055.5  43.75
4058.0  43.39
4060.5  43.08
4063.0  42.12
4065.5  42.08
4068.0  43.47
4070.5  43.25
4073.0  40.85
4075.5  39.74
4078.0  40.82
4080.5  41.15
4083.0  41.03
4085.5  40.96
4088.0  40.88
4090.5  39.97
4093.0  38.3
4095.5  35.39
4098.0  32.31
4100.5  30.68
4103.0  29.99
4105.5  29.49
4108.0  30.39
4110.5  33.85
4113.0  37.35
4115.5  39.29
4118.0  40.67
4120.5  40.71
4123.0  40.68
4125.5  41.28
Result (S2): 1.26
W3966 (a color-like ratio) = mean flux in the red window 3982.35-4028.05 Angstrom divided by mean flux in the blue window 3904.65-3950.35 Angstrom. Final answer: 1.1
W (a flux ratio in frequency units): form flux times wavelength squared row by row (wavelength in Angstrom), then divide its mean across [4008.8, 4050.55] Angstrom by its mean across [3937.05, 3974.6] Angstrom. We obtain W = 1.30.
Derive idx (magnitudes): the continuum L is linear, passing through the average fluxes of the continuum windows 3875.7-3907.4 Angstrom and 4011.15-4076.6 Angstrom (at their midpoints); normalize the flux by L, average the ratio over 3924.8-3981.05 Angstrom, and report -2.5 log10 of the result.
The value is 0.100 mag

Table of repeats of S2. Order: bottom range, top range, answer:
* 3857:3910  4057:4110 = 1.18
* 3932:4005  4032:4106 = 1.22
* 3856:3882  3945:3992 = 0.85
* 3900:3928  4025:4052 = 1.19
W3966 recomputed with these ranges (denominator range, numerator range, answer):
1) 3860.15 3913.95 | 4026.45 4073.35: 1.18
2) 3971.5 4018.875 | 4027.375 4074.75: 1.13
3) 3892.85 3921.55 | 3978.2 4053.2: 1.14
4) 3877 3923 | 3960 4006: 1.02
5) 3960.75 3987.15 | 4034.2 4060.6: 1.41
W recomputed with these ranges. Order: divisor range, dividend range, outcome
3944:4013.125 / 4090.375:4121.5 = 1.05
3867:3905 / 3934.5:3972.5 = 1.04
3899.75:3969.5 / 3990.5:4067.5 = 1.25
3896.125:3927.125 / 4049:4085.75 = 1.24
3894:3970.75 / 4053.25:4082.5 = 1.31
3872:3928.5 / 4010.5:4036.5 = 1.30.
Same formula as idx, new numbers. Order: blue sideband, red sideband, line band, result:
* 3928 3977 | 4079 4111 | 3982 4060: -0.21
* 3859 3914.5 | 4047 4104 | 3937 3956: 0.02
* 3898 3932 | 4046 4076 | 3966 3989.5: 0.26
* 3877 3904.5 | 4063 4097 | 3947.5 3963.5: -0.09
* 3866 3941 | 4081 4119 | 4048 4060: -0.21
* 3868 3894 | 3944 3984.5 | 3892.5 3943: -0.05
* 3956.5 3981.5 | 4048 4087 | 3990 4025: -0.18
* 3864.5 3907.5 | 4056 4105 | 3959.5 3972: 0.26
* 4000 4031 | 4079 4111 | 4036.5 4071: -0.11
